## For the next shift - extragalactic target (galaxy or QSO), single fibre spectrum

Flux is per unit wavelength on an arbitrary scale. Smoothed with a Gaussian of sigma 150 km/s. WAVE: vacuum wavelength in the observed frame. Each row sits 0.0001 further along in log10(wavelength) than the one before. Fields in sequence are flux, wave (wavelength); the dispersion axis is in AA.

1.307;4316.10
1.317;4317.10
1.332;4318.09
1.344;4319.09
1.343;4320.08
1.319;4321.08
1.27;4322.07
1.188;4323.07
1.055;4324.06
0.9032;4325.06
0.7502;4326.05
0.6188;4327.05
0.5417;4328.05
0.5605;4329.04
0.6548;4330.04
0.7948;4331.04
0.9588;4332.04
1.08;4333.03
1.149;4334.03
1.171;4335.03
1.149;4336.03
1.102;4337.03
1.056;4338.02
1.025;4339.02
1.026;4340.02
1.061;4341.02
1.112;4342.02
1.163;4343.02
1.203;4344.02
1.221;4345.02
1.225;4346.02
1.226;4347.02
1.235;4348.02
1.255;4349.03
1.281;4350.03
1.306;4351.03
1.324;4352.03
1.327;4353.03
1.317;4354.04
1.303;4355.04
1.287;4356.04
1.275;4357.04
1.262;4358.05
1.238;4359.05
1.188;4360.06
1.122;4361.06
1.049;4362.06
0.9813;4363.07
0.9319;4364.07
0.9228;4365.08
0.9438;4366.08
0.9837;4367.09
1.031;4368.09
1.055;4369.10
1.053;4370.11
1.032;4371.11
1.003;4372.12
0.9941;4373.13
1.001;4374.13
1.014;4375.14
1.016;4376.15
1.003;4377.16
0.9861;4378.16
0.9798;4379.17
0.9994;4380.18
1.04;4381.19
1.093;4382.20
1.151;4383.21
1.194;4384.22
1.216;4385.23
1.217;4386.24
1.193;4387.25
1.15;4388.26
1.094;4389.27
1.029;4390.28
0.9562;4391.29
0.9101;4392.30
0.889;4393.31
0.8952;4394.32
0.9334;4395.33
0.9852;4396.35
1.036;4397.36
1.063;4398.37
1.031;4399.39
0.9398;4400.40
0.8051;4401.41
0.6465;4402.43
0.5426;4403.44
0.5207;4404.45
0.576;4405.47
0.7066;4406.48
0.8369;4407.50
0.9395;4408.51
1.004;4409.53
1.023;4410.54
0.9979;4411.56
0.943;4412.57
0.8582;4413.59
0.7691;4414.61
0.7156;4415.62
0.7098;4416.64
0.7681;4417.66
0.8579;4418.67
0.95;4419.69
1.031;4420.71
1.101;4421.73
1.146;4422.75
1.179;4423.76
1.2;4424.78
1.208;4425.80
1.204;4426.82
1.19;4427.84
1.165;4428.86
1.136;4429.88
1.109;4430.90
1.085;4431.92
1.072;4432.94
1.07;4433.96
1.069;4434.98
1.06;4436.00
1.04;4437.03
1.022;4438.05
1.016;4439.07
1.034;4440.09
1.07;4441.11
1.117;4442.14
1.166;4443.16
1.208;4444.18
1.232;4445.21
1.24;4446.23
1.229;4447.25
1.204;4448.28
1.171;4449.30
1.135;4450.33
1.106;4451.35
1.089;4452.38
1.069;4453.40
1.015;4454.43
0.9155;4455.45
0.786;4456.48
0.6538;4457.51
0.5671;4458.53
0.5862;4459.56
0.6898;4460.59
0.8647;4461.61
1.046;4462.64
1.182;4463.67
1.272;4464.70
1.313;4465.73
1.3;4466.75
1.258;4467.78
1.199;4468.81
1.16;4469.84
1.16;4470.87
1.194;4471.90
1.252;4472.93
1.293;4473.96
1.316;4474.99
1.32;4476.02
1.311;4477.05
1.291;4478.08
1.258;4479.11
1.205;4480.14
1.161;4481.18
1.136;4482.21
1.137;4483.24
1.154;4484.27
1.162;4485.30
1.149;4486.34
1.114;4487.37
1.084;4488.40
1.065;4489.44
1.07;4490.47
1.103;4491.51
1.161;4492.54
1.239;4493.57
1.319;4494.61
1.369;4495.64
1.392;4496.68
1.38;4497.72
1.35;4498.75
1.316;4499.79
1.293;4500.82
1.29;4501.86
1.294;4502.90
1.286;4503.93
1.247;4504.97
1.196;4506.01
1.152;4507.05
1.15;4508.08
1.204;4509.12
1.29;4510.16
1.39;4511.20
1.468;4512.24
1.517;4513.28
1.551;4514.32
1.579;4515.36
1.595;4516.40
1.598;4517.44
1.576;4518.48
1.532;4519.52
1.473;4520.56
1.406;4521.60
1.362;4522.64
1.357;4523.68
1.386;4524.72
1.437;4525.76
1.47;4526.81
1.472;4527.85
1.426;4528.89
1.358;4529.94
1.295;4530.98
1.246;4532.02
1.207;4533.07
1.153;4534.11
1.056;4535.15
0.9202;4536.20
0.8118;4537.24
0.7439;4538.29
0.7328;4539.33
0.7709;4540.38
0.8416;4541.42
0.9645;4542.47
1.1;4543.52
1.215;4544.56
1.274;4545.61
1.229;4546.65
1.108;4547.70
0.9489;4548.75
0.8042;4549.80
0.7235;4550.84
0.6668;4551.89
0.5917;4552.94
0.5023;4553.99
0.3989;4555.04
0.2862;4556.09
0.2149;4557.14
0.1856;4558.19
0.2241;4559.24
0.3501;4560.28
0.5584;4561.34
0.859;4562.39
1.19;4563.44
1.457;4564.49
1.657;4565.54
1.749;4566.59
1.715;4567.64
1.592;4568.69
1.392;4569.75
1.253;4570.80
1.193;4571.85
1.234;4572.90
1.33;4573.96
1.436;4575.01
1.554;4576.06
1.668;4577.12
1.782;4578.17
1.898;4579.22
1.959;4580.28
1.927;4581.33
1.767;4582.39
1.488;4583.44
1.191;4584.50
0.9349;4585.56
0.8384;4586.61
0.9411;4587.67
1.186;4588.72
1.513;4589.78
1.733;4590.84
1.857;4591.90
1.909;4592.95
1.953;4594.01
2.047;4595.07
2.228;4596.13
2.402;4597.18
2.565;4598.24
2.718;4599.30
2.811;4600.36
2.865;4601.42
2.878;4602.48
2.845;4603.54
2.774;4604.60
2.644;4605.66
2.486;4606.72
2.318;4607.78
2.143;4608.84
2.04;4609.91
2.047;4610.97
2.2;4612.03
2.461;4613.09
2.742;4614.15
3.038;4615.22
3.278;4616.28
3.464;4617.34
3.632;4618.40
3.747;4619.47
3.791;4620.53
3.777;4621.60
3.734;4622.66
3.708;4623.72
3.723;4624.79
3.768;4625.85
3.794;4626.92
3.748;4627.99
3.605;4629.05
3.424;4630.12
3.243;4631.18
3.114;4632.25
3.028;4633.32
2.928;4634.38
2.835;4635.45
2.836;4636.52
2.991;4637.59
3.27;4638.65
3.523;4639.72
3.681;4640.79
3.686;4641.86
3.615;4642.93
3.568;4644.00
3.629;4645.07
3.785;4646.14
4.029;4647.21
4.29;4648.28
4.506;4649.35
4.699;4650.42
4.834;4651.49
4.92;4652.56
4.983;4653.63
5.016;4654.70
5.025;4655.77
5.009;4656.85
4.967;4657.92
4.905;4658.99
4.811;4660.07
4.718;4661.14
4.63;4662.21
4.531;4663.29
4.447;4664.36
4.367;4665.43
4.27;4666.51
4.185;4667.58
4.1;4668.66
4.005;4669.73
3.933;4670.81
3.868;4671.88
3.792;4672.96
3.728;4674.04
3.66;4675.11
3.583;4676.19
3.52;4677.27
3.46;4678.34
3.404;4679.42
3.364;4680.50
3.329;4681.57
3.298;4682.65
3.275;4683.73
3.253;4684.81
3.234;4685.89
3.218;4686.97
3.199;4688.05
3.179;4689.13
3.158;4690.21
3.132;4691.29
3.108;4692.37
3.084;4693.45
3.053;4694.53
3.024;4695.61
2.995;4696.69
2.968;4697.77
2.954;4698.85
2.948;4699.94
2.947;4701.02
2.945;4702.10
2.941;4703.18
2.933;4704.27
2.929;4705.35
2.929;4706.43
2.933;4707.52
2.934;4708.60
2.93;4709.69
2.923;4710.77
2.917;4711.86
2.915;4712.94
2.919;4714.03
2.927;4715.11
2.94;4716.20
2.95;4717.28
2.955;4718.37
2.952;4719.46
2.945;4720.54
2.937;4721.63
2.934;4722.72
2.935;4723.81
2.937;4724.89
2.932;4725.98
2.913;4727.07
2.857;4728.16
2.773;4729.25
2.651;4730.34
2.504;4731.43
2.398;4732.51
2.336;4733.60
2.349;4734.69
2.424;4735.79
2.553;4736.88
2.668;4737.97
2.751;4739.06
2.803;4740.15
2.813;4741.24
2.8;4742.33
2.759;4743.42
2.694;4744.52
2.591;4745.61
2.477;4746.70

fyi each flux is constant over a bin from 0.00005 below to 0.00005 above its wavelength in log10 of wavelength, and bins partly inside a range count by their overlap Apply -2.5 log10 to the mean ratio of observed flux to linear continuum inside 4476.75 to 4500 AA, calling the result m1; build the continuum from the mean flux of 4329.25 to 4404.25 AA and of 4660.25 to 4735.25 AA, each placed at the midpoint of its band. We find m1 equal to 0.47 mag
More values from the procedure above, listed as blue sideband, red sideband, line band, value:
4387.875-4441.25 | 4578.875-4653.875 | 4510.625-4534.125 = 0.360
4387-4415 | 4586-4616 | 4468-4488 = 0.166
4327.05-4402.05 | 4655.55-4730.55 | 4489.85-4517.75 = 0.479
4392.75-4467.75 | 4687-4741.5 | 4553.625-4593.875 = 0.496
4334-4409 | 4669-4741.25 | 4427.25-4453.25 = 0.290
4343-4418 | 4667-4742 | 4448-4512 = 0.387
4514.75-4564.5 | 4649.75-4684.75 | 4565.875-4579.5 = 0.212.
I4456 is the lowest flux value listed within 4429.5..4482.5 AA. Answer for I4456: 0.5671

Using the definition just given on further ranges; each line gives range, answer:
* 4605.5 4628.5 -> 2.04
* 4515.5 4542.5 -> 0.7328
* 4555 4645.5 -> 0.1856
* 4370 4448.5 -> 0.5207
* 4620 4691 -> 2.835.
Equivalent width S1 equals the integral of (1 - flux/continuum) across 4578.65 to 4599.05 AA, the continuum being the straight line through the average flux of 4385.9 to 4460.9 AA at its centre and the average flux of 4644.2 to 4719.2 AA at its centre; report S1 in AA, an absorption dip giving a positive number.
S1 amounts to 7.38 AA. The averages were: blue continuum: 0.985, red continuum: 3.64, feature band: 1.72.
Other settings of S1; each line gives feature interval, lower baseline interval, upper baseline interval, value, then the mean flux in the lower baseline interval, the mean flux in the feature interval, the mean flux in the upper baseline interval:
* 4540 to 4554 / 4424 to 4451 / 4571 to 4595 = 4.89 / 1.13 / 0.926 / 1.52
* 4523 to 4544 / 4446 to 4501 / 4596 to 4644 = 8.54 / 1.14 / 1.14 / 3.08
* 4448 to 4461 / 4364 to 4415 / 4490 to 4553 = 2.05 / 0.964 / 0.919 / 1.22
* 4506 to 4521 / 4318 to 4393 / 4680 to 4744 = 3.76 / 1.09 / 1.43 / 2.92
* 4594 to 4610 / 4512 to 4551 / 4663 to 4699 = -1.40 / 1.23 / 2.51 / 3.52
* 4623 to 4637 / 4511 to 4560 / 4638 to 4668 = 1.22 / 1.08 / 3.37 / 4.35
